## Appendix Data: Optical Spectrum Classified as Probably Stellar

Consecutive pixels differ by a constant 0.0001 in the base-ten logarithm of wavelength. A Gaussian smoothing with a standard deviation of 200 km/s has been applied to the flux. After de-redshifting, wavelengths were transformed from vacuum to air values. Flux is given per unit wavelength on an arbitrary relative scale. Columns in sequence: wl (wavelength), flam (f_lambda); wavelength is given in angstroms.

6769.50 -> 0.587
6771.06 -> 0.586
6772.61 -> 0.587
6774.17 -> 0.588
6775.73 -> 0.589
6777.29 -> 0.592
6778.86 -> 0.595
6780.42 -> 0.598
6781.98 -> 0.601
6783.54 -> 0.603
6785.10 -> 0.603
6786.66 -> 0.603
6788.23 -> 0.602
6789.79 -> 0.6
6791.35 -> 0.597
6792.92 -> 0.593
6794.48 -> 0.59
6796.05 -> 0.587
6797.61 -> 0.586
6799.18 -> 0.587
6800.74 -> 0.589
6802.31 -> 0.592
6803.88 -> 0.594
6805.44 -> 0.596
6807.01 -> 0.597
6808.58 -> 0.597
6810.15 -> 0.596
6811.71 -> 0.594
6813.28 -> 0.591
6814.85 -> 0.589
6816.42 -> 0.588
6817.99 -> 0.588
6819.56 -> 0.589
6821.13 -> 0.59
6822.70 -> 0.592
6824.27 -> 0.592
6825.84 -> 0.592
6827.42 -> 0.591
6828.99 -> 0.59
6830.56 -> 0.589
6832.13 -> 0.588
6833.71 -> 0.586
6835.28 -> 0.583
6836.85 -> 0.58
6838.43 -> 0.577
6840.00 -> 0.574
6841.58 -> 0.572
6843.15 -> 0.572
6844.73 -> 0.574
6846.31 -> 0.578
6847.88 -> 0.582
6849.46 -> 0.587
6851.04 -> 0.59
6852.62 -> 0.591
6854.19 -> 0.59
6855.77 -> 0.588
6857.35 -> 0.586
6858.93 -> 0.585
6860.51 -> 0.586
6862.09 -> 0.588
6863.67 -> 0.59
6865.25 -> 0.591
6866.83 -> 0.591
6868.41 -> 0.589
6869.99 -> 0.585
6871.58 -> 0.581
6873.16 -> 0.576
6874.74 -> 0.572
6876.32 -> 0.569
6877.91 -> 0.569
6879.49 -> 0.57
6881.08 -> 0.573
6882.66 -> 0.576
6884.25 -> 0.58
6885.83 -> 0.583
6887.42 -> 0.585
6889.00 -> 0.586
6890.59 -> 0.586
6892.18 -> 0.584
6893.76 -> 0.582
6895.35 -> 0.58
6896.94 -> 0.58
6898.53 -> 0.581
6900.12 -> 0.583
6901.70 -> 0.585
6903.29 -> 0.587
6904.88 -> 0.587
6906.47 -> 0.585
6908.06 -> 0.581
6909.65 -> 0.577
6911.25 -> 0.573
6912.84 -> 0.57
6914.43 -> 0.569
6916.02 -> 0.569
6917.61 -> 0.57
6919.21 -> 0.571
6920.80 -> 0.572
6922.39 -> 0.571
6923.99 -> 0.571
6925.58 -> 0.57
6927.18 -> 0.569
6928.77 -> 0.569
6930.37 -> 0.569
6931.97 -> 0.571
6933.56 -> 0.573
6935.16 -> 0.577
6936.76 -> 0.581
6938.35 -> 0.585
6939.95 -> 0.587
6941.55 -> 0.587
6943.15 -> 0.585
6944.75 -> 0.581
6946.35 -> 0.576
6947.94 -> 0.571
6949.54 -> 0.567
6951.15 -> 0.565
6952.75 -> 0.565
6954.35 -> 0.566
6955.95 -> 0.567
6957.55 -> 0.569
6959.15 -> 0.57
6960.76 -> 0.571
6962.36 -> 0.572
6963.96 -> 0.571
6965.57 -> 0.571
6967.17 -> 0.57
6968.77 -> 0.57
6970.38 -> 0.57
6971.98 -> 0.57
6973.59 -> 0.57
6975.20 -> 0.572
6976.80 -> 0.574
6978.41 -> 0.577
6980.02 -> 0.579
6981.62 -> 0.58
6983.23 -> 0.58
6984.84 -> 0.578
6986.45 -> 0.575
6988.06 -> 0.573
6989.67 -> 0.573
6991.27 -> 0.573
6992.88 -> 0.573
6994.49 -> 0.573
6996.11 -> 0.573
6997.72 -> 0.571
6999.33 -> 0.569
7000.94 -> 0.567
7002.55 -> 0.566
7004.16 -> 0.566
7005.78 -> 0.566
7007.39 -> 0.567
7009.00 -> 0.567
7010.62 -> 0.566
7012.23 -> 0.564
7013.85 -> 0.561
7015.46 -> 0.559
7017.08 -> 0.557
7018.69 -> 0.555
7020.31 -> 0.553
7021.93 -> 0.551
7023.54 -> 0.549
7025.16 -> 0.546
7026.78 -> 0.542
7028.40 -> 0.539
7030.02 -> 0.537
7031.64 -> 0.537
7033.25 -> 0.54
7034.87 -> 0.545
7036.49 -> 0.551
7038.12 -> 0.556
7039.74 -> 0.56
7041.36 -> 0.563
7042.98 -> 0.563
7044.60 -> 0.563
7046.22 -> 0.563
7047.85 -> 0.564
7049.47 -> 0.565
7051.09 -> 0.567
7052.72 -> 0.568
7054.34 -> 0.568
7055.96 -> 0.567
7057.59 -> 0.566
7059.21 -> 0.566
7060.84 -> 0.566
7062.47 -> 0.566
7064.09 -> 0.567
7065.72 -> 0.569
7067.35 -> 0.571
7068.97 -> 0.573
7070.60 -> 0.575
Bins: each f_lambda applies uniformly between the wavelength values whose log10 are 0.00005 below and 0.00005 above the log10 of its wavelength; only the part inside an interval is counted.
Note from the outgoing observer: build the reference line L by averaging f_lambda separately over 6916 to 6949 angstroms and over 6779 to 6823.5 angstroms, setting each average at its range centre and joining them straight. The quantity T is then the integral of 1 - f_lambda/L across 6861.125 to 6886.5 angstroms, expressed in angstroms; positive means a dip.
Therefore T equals 0.15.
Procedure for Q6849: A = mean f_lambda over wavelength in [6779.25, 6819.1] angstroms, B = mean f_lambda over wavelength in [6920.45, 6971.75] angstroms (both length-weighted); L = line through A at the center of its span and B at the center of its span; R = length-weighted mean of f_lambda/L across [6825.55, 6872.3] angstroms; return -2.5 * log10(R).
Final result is 0.00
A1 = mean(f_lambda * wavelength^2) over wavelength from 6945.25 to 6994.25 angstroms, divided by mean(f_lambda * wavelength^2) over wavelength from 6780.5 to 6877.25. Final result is 1.0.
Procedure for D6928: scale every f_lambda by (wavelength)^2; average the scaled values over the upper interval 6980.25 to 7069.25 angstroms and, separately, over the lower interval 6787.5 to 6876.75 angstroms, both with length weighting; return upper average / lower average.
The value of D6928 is 1.01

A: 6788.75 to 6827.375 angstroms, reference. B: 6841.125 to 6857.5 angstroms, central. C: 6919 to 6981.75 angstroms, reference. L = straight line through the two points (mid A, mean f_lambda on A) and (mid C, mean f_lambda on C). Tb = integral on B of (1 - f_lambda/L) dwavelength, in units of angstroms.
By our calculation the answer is 0.1 angstroms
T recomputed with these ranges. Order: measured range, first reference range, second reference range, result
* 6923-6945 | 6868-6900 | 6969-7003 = 0.0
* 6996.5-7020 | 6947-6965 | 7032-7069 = 0.0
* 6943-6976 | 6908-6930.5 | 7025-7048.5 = -0.4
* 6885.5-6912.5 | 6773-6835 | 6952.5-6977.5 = -0.1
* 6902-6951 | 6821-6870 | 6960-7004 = 0.2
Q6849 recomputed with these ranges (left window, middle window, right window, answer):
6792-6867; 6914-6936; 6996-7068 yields 0.01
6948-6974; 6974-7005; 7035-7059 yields -0.01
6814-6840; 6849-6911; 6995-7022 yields 0.00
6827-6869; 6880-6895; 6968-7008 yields 0.00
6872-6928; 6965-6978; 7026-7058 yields -0.01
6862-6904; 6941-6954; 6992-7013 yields 0.00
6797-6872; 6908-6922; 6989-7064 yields 0.01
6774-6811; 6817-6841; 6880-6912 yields 0.01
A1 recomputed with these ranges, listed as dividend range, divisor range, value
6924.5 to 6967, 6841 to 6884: 1.01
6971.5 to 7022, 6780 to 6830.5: 1.01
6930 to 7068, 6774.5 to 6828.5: 1.01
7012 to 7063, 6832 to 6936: 1.00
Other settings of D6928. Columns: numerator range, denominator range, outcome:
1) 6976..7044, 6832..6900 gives 1.01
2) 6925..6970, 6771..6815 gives 1.01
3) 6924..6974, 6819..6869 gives 1.01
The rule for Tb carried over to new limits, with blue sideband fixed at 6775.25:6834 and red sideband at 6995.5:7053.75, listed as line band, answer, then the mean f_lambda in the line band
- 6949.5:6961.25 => 0.04 angstroms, 0.567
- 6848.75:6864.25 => -0.09 angstroms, 0.588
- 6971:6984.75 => -0.24 angstroms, 0.575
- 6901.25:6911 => -0.10 angstroms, 0.583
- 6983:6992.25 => -0.18 angstroms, 0.575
